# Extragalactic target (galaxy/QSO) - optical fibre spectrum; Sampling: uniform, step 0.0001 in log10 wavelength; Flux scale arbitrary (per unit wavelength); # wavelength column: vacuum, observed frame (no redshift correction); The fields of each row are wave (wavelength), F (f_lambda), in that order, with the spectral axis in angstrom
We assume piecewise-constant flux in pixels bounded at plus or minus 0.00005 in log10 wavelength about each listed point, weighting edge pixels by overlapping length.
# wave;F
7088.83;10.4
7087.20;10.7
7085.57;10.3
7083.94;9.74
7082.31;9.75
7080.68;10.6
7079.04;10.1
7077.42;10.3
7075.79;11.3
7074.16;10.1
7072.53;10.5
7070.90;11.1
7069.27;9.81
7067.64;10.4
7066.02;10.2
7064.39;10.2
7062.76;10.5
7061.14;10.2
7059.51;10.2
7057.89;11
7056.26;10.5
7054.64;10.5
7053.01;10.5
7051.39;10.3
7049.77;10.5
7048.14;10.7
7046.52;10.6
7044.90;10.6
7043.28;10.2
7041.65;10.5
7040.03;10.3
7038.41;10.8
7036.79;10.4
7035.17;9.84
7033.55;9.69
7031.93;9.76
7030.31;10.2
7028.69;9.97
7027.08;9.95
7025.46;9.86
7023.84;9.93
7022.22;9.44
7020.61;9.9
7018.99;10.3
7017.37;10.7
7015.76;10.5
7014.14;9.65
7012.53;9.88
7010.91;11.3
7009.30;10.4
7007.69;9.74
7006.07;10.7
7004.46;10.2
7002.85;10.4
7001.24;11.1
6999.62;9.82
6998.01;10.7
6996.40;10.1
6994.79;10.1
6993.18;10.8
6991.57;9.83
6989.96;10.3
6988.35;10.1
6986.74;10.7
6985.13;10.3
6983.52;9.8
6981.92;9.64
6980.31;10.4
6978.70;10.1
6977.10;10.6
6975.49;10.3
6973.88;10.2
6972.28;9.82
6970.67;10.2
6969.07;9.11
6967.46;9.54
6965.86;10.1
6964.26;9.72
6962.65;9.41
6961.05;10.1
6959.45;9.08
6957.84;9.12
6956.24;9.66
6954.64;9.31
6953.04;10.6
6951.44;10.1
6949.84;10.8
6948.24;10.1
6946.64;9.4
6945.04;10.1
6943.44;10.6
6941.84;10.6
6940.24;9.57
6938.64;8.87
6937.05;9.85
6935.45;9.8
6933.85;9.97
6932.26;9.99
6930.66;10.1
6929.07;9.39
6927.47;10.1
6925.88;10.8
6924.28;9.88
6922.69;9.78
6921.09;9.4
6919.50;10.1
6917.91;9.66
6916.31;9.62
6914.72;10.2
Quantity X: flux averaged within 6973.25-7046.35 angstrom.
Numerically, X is 10.2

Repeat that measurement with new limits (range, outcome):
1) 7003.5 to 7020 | 10.3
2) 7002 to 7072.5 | 10.3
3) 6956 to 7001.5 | 10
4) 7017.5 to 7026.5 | 9.94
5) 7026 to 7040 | 10.1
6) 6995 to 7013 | 10.4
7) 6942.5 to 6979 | 9.92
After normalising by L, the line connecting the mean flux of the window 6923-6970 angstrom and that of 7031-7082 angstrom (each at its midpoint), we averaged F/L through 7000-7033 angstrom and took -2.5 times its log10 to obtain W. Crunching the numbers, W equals 0.00 mag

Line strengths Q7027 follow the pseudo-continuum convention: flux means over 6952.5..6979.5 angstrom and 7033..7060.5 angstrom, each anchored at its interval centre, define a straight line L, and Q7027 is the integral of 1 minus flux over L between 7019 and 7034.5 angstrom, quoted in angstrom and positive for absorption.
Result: 0.60 angstrom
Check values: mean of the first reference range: 9.82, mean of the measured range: 9.88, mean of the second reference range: 10.4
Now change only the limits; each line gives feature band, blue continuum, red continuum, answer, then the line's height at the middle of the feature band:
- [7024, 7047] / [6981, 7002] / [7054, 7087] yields 0.3 angstrom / 10.3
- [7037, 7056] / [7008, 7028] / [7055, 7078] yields -0.3 angstrom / 10.3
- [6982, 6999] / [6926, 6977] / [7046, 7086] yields -0.3 angstrom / 10.1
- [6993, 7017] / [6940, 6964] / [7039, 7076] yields -0.4 angstrom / 10.2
